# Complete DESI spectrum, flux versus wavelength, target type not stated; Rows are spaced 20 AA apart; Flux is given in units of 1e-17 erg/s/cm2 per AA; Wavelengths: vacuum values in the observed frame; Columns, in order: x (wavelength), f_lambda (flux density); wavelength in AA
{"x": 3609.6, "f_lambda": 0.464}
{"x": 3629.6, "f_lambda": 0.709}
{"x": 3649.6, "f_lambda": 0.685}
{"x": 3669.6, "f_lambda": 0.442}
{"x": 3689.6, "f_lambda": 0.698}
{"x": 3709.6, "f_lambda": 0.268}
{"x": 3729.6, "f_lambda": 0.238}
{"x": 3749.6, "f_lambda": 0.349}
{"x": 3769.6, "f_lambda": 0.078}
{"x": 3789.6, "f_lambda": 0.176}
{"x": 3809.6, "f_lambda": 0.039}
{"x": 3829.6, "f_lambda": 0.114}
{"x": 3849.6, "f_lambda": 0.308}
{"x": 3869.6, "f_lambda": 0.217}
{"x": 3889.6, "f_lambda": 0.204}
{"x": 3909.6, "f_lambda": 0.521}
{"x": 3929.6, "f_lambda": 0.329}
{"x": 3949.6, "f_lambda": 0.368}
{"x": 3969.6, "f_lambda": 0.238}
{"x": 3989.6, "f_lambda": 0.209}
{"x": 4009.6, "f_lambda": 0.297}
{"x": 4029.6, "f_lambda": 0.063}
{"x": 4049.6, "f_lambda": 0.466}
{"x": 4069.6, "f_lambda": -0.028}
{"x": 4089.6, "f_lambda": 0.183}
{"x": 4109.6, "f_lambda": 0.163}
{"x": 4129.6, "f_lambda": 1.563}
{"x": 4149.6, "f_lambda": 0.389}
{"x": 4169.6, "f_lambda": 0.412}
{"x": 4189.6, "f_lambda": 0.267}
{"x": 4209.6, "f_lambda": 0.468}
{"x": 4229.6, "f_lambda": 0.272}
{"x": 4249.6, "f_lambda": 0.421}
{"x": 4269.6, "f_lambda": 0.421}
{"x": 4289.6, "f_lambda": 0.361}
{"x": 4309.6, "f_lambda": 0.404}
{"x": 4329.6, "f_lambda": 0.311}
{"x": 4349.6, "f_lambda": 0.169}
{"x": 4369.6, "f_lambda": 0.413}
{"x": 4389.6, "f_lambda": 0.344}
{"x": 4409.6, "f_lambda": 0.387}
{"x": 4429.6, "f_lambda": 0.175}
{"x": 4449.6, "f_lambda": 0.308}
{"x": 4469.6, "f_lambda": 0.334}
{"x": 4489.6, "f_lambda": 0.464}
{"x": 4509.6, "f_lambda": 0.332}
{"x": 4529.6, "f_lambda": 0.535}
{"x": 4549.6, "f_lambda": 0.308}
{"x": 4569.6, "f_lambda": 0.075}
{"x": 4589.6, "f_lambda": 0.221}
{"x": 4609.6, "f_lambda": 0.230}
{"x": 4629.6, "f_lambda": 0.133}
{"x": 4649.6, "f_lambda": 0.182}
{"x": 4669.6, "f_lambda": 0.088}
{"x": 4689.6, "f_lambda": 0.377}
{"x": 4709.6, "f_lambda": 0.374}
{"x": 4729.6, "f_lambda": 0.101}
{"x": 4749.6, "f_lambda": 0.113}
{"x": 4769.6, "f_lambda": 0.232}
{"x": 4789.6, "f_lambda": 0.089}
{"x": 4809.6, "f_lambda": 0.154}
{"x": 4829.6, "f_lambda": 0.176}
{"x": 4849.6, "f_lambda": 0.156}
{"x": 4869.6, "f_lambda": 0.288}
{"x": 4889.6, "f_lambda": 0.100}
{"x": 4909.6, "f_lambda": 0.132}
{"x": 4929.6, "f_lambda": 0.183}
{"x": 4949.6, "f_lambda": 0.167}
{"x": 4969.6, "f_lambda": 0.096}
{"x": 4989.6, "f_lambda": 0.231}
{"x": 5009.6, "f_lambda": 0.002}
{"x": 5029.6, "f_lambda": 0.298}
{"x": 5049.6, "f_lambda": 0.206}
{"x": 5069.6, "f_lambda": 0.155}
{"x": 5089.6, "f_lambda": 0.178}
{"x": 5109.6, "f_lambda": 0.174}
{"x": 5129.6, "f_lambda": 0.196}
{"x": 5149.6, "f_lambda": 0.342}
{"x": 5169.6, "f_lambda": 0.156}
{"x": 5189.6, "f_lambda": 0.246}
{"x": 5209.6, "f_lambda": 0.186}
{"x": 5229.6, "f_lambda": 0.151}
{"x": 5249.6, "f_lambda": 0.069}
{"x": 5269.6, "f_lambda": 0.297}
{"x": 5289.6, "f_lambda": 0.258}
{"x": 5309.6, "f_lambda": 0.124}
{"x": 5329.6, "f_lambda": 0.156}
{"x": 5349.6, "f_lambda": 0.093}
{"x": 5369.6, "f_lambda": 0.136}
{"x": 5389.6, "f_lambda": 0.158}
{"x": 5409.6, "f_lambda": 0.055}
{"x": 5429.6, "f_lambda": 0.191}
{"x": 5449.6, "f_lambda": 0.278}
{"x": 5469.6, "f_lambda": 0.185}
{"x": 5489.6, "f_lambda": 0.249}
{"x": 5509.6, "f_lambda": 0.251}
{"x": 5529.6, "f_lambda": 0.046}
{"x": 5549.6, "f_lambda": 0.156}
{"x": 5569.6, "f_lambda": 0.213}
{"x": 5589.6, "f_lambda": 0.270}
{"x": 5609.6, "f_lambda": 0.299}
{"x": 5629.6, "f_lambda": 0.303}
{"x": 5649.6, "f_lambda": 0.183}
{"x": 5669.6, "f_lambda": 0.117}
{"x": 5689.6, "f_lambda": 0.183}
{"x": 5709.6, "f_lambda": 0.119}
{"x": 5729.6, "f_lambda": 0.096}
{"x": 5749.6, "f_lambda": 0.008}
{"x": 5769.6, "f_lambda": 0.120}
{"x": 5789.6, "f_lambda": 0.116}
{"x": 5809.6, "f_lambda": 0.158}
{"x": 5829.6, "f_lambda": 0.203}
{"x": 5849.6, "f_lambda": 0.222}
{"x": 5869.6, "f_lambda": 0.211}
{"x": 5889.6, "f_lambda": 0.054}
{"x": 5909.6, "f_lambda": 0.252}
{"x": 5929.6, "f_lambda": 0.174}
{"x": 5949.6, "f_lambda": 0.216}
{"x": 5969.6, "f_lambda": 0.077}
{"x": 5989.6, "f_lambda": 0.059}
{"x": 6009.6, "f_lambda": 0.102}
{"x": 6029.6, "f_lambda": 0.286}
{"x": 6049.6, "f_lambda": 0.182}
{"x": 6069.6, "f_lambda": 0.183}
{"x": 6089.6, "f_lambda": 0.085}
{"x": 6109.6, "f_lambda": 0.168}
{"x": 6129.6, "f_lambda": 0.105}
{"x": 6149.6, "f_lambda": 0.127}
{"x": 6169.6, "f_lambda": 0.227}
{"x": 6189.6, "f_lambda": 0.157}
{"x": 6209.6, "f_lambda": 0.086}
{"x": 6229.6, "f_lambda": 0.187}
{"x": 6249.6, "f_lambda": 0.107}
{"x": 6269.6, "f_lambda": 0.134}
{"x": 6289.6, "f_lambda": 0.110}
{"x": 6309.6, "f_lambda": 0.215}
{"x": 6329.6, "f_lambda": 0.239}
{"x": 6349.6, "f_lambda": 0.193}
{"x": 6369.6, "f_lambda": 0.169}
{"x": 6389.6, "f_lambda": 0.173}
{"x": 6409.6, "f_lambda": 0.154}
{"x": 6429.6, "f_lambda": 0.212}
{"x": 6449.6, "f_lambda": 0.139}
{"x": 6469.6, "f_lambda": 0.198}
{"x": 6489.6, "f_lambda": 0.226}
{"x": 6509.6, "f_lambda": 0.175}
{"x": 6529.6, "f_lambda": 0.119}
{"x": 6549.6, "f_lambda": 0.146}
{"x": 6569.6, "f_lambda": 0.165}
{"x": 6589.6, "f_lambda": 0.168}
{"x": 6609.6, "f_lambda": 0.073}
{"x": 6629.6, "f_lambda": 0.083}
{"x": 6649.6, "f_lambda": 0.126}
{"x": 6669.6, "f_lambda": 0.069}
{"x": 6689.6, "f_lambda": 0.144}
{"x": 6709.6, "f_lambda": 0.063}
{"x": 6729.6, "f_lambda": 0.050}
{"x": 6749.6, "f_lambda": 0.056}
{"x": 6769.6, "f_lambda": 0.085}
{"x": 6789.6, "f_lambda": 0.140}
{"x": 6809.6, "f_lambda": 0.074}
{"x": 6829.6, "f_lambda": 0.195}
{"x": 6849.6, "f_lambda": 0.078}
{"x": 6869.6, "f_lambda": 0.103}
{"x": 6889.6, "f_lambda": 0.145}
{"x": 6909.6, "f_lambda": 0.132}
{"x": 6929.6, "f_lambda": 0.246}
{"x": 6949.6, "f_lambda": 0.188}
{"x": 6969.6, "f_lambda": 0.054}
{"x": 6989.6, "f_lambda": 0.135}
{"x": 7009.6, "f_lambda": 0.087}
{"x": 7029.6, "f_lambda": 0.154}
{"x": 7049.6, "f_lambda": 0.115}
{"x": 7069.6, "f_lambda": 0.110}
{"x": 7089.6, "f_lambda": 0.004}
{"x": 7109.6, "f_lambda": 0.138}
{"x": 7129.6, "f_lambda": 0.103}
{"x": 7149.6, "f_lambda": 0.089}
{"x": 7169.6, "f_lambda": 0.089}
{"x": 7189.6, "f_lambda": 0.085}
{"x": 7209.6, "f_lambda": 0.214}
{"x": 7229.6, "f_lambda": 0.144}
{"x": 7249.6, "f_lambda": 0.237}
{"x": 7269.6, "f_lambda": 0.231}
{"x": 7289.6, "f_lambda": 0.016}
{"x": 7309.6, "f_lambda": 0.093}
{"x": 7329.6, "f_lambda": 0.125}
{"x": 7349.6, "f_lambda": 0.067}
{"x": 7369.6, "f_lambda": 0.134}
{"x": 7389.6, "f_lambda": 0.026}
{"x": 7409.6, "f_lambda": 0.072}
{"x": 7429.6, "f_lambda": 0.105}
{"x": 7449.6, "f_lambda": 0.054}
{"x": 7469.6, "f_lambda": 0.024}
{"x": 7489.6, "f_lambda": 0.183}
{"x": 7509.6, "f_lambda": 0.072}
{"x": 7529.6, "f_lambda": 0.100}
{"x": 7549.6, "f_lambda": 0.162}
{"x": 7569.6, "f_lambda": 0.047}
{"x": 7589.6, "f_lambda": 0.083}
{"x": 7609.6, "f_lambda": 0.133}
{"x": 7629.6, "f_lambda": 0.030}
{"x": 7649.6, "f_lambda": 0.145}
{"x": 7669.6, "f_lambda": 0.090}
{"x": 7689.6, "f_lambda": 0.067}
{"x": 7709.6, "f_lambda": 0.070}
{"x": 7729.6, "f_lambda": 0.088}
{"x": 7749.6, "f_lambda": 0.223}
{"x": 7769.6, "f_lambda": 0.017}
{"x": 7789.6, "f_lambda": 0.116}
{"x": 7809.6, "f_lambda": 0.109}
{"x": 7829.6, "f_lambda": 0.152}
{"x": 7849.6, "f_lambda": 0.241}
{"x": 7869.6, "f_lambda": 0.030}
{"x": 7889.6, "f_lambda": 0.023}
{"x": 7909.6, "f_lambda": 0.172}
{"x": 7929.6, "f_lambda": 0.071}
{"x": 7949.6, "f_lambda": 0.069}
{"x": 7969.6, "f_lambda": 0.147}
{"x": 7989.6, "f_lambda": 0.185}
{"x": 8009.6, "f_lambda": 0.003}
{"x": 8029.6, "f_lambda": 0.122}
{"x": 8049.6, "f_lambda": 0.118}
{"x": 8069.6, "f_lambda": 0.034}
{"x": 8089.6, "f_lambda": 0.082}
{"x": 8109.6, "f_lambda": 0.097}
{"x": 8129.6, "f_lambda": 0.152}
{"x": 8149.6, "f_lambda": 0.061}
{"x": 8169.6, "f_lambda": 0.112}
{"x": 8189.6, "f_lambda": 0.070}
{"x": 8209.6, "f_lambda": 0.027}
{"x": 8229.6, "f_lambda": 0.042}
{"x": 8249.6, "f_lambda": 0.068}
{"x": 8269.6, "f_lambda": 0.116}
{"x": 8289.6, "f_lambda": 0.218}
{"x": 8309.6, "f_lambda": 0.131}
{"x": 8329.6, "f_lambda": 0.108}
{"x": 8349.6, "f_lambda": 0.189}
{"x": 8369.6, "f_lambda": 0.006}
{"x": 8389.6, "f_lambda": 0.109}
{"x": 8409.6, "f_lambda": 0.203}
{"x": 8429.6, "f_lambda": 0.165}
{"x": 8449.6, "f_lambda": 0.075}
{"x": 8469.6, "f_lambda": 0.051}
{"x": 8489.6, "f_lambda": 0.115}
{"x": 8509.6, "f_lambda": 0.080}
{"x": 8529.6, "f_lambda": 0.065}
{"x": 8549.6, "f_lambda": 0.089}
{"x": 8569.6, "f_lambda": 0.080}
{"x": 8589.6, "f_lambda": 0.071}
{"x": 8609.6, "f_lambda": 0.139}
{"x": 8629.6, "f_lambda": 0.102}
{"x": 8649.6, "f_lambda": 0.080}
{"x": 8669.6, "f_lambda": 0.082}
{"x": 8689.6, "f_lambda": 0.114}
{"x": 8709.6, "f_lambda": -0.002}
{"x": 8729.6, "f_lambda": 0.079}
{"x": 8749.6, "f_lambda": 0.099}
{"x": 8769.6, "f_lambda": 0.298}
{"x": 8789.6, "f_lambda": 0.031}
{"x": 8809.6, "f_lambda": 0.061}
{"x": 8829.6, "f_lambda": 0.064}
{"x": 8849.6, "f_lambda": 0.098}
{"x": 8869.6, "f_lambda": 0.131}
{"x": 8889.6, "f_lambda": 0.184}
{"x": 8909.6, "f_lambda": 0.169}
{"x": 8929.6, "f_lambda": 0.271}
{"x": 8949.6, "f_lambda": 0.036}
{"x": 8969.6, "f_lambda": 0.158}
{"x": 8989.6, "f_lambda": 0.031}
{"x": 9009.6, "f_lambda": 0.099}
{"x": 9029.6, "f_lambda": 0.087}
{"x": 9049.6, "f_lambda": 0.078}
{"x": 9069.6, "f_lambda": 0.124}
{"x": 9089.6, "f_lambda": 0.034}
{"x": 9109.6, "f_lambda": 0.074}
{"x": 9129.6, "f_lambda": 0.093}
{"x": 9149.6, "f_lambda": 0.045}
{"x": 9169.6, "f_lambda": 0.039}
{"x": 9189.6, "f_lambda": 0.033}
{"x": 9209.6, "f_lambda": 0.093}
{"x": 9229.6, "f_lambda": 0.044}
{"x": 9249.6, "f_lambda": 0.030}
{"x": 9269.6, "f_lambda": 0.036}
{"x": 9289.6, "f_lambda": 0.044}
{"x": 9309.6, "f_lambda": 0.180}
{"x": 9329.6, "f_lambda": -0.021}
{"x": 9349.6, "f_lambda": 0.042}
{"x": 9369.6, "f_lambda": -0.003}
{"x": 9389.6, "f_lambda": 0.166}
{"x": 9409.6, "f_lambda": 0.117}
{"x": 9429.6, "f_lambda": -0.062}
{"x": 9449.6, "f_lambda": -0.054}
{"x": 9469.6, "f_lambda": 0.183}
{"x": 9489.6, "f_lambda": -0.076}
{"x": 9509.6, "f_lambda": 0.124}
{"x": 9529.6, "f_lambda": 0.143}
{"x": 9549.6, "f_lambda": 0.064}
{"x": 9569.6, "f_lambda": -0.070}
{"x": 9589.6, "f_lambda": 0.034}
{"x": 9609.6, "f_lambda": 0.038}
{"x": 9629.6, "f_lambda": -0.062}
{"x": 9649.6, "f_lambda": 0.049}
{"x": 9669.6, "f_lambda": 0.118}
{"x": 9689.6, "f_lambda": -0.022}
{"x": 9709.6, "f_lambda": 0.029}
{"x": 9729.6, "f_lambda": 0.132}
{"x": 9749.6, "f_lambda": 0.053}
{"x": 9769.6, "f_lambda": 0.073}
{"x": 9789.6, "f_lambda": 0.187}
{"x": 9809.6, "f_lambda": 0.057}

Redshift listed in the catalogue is 1.58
